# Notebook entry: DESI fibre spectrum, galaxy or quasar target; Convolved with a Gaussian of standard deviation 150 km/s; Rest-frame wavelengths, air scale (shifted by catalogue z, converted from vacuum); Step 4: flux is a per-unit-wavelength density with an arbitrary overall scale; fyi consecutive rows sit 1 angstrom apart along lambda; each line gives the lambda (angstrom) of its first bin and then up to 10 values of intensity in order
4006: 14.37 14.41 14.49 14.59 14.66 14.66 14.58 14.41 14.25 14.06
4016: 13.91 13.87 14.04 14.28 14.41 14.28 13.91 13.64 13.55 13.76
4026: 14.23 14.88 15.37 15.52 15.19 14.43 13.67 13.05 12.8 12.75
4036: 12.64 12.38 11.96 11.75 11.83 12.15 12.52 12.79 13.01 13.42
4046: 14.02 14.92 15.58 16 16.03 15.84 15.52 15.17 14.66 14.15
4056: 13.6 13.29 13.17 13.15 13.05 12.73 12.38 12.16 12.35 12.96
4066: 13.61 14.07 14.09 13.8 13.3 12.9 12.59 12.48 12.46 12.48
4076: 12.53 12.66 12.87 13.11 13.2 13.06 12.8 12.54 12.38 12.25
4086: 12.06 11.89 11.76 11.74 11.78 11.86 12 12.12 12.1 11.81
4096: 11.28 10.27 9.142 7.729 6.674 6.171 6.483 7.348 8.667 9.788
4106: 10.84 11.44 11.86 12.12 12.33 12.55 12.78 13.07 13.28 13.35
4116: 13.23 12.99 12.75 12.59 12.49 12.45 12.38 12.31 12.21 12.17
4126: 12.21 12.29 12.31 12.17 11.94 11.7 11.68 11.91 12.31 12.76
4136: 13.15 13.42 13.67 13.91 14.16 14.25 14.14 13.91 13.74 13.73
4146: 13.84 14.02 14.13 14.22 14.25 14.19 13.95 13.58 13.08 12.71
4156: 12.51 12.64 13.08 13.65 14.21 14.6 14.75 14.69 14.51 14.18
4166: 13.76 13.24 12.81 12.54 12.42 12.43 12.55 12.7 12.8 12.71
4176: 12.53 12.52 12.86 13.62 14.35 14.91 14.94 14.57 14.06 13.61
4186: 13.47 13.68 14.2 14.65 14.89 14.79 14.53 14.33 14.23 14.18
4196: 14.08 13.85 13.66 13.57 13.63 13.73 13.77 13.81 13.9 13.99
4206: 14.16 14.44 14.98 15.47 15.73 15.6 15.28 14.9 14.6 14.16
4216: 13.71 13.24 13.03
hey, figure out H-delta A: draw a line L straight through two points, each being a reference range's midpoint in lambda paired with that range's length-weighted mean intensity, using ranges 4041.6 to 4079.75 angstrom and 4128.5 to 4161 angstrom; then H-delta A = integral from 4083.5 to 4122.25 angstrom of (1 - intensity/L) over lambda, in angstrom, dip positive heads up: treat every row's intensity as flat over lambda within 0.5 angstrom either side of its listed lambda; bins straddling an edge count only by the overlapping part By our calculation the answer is 6.30 angstrom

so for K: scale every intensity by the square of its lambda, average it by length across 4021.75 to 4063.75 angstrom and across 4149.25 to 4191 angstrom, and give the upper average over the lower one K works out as 1.06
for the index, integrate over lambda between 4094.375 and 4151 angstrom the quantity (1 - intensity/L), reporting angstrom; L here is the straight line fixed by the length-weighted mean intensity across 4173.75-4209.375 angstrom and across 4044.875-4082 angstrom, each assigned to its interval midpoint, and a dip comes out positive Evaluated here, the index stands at 7.07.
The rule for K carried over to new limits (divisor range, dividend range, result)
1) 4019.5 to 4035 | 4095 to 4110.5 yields 0.70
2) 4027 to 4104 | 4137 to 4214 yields 1.16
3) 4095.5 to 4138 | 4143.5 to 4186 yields 1.21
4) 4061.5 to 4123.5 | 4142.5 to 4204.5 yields 1.20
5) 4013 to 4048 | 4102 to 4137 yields 0.92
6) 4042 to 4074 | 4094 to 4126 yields 0.83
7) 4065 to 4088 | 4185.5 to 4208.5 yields 1.16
